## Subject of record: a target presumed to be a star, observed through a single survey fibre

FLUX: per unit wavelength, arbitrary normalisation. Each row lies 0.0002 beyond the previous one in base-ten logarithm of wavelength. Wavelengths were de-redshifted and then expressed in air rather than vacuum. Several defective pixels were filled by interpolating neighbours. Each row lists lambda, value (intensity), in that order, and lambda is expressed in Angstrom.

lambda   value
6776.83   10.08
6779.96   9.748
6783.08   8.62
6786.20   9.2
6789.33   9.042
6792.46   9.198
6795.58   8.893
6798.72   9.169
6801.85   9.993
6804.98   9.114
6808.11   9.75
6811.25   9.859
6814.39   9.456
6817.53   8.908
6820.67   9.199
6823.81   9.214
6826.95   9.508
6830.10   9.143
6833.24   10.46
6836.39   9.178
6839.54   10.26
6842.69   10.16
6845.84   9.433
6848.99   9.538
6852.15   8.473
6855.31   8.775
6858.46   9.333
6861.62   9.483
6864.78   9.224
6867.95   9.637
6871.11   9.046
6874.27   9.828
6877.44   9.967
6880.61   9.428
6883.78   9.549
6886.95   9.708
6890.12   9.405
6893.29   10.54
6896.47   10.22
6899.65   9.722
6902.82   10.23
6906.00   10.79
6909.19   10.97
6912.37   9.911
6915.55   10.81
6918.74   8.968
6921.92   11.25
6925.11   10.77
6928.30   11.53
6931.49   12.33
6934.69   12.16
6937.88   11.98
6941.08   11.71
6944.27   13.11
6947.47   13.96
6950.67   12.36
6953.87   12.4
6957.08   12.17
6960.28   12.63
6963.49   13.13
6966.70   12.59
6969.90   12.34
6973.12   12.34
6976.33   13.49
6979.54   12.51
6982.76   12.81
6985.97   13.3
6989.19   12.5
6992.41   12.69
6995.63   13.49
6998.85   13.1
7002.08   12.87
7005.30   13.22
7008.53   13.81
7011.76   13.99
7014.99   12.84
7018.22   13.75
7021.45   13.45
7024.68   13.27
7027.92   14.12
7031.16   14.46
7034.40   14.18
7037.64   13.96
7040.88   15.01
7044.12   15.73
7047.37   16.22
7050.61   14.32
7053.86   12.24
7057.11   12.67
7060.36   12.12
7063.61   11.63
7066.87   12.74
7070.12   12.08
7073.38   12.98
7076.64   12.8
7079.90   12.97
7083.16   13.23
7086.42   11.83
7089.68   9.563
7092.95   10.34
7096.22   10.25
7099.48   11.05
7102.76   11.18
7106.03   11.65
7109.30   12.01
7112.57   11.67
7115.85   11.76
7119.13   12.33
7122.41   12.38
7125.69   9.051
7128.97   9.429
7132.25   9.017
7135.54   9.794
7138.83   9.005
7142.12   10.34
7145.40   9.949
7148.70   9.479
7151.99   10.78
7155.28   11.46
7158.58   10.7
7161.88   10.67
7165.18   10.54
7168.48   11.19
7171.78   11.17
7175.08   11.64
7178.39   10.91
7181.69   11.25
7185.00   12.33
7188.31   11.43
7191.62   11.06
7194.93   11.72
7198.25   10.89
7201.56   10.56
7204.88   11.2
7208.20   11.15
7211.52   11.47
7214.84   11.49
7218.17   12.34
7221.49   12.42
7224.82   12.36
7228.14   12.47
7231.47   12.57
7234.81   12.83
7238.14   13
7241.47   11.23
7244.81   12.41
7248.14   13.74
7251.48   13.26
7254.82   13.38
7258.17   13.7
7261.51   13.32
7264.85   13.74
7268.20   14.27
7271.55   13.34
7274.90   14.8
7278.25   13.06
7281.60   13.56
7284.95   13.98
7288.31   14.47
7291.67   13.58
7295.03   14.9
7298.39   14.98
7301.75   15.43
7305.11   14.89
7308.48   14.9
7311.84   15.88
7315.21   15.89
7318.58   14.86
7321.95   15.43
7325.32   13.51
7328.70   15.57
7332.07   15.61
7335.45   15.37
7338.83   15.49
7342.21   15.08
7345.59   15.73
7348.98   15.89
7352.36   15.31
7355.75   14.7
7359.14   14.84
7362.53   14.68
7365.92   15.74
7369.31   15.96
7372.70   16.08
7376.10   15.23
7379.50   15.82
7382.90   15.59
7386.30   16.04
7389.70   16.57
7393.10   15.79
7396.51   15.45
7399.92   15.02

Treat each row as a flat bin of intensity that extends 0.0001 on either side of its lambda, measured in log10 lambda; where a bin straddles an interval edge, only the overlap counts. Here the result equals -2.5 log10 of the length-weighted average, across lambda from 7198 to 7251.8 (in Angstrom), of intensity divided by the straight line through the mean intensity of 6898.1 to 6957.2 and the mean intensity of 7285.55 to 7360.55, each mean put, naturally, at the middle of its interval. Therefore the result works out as 0.17 mag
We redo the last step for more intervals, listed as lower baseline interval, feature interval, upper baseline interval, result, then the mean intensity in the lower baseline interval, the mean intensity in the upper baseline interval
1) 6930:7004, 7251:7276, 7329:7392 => 0.085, 12.7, 15.5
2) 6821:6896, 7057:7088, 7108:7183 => -0.198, 9.54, 10.7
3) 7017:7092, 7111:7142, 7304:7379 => 0.296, 13.2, 15.3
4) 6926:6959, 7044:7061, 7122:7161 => -0.240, 12.3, 10.1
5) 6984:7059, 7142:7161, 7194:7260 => 0.215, 13.7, 12.2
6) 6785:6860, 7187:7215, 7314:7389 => 0.217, 9.39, 15.4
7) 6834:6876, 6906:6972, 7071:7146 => -0.184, 9.43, 11.1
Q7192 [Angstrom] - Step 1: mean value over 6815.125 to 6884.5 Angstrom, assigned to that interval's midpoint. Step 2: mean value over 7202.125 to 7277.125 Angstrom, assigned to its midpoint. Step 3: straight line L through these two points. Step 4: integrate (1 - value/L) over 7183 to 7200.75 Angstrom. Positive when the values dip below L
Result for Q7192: 1.3 Angstrom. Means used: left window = 9.44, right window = 12.7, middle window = 11.4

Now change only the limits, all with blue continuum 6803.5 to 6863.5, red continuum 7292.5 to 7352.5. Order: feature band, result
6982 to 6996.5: -2.13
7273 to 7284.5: 0.71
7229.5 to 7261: 3.10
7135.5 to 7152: 4.16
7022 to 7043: -4.22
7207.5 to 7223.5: 2.46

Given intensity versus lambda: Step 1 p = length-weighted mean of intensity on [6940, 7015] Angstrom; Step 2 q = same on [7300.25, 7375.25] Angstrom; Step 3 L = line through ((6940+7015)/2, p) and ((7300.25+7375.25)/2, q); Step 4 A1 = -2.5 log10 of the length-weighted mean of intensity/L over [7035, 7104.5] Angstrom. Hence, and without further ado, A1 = 0.072 mag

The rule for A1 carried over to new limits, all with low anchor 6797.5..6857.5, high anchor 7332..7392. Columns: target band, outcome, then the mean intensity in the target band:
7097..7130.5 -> 0.13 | 11.2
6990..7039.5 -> -0.17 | 13.5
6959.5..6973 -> -0.15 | 12.6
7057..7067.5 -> -0.01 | 12.2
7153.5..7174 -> 0.21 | 11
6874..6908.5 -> 0.02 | 9.97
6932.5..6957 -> -0.16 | 12.5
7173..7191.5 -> 0.18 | 11.5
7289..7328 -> 0.00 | 14.9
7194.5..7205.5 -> 0.24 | 11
